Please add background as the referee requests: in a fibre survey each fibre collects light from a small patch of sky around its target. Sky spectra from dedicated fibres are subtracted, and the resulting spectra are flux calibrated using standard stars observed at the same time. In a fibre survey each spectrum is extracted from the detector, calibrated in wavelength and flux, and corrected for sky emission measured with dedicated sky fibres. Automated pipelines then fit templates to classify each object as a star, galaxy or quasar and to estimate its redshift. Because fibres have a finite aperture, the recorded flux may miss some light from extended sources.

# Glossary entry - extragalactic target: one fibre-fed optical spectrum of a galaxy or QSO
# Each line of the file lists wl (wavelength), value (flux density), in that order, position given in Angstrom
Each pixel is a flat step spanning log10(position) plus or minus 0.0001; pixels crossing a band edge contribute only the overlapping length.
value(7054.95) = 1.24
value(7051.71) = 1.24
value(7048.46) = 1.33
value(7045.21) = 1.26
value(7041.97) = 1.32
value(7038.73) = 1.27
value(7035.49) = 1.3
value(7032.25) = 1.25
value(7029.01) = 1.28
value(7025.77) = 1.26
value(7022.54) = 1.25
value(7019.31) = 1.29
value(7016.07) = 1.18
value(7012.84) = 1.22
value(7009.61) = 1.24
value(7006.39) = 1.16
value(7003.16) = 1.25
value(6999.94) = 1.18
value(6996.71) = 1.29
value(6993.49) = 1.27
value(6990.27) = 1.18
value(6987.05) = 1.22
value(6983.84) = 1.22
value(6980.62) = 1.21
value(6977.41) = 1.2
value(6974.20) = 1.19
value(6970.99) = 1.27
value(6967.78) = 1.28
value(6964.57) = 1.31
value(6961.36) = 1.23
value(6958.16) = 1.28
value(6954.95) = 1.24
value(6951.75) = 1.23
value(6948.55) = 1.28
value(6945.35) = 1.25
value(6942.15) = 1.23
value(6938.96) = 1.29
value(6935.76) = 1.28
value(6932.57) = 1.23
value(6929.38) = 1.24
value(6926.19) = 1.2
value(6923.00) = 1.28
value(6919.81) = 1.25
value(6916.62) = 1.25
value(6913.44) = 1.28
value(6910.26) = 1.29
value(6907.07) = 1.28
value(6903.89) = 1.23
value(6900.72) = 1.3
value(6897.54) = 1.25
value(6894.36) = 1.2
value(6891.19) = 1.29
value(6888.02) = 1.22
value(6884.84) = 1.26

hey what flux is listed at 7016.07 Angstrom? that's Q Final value 1.18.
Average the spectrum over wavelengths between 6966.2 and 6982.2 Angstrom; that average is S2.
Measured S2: 1.23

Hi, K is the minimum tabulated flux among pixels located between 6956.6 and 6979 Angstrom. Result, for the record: 1.19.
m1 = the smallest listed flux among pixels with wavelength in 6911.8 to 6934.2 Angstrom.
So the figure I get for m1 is 1.2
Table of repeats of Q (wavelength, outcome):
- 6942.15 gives 1.23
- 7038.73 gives 1.27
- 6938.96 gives 1.29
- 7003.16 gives 1.25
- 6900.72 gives 1.3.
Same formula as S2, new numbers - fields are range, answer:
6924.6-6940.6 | 1.25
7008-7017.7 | 1.21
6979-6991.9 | 1.21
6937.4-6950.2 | 1.26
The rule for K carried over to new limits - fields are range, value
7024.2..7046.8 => 1.25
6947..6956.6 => 1.23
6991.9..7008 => 1.16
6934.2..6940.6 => 1.28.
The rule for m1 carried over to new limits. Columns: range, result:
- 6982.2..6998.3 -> 1.18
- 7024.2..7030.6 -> 1.26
